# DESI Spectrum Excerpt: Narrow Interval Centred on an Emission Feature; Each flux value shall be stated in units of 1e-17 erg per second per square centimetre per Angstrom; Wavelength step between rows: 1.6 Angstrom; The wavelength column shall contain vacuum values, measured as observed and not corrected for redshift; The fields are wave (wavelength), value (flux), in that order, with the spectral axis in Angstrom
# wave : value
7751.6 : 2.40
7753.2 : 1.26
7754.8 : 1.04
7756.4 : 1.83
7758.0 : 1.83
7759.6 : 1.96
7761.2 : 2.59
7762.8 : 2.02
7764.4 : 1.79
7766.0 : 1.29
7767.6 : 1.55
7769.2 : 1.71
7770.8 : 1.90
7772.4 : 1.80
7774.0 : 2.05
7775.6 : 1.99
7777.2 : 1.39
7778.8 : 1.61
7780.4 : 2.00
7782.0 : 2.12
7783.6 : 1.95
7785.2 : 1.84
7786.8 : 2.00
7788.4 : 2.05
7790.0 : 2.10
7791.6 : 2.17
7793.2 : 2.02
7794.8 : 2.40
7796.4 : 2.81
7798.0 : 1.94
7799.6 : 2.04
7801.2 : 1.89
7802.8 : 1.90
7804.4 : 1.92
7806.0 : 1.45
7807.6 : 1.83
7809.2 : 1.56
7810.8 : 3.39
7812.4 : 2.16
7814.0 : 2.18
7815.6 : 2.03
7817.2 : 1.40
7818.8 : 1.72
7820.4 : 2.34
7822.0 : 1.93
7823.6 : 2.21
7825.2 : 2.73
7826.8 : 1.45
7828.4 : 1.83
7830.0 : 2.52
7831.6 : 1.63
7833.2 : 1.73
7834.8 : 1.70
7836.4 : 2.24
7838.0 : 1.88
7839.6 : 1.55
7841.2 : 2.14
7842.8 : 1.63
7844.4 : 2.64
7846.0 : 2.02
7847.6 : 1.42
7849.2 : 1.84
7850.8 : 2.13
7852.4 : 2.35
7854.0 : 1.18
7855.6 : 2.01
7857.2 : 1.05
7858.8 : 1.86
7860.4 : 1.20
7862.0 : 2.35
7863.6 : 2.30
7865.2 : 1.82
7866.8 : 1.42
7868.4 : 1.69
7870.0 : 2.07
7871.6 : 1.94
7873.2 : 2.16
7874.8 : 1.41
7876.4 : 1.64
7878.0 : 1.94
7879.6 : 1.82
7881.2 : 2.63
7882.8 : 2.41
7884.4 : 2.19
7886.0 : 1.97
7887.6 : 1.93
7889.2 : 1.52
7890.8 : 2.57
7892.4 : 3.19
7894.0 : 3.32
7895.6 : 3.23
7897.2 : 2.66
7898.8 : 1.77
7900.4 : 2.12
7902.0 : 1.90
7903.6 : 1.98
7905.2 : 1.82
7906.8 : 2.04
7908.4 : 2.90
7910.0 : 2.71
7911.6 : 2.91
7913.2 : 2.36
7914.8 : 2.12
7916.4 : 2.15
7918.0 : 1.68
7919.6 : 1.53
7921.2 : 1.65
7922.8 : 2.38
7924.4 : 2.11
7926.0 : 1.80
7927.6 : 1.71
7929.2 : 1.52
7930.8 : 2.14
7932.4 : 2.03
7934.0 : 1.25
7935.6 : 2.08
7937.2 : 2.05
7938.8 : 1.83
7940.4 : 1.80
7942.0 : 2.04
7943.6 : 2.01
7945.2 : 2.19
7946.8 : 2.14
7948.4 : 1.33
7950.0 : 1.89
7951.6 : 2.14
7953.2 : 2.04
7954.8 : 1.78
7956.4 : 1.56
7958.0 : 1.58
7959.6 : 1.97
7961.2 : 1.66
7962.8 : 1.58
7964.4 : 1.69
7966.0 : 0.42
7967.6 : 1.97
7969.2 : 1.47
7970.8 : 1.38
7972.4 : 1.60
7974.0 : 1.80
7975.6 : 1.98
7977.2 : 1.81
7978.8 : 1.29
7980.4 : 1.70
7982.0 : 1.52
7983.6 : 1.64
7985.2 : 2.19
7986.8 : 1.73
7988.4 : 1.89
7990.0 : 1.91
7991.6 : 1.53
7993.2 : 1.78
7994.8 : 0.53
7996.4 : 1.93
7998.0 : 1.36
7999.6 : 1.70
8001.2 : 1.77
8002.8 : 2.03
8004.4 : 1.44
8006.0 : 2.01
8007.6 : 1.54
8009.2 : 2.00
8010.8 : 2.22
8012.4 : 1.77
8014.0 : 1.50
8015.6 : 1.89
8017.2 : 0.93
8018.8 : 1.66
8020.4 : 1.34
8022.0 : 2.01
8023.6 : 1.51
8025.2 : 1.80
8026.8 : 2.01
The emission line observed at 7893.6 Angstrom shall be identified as [S II]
